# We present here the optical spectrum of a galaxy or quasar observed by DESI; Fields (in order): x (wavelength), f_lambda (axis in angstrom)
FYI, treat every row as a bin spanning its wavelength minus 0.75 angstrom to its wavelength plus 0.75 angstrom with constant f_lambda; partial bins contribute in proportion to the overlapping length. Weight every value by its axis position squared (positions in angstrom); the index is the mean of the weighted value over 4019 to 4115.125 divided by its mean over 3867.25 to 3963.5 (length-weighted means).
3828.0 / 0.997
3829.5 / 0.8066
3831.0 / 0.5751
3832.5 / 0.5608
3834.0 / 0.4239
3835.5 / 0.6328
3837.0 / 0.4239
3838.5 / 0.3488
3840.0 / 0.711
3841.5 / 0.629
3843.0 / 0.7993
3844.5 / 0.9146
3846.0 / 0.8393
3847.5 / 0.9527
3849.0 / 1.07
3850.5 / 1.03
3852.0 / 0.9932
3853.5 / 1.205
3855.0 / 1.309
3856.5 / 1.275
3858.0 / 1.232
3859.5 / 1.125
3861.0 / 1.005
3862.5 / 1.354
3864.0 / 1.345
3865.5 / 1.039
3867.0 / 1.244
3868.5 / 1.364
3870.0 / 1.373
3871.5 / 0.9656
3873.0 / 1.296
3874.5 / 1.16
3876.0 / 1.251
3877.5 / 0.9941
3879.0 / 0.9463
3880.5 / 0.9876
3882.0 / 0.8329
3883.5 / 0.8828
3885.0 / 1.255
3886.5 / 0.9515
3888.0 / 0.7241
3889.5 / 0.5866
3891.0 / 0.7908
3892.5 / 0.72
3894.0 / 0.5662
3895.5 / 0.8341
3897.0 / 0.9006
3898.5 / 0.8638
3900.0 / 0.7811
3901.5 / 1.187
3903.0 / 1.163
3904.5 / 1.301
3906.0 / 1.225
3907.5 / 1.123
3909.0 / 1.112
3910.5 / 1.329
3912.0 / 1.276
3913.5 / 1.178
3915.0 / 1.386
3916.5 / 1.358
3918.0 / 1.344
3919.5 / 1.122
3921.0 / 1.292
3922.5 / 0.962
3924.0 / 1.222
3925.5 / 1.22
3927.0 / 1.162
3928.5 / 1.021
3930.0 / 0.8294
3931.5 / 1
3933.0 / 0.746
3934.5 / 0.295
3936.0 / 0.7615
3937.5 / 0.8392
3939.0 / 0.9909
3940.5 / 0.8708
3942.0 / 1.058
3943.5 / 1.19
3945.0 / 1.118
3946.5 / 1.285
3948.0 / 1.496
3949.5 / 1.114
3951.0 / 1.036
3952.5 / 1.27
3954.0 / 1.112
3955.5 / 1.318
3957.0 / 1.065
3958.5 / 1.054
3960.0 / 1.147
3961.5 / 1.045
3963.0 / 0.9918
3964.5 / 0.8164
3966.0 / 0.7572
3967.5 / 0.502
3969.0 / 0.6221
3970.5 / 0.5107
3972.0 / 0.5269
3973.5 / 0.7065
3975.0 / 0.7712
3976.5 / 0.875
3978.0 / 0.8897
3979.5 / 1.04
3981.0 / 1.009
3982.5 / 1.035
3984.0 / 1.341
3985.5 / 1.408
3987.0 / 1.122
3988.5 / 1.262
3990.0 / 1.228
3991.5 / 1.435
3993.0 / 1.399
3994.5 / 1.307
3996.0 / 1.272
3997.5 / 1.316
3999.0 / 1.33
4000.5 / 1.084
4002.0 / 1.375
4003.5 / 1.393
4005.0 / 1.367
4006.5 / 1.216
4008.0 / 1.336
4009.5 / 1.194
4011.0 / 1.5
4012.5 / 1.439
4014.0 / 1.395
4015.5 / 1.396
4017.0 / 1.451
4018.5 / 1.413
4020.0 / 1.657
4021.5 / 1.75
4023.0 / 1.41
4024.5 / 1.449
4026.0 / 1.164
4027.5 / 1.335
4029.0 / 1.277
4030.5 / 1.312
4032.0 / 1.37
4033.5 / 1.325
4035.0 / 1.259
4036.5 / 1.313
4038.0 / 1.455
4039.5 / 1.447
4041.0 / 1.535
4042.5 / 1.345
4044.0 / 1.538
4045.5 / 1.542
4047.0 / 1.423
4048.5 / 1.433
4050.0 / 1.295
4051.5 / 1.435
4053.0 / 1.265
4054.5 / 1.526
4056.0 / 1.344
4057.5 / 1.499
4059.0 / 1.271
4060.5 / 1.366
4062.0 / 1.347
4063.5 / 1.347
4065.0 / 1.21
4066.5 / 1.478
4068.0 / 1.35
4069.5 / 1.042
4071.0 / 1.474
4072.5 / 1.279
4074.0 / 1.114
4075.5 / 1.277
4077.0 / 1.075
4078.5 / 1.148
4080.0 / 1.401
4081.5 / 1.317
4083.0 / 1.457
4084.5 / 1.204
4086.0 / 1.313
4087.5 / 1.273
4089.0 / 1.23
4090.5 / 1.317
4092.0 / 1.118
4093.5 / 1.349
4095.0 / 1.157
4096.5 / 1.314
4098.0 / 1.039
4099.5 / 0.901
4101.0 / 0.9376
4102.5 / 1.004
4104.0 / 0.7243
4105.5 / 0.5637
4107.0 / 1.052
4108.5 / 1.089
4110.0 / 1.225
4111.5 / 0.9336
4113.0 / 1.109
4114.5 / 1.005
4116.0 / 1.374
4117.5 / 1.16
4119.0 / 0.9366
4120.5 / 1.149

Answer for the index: 1.3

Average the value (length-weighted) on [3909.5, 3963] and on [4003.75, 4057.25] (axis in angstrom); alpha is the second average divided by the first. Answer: 1.27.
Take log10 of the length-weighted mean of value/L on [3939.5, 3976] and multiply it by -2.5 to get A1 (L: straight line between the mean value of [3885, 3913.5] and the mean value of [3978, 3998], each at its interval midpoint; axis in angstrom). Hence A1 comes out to 0.17 mag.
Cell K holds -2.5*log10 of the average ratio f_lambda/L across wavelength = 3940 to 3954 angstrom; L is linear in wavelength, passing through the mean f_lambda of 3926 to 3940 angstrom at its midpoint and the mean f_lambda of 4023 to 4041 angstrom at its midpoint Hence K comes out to -0.25 mag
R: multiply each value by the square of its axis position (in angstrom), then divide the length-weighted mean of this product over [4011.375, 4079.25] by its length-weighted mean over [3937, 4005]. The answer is 1.32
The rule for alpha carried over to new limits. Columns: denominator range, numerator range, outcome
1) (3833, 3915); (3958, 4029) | 1.17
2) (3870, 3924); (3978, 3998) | 1.17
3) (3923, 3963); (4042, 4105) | 1.21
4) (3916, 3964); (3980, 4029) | 1.25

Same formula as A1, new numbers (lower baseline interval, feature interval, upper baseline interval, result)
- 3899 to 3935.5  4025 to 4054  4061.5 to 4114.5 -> -0.19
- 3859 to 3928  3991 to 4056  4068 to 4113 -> -0.22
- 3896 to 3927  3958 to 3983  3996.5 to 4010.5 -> 0.43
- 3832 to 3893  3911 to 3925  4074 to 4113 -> -0.22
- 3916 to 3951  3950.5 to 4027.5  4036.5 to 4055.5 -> 0.07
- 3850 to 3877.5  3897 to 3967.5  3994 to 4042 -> 0.18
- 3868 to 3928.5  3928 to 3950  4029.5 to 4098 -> 0.17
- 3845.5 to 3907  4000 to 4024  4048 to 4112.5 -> -0.20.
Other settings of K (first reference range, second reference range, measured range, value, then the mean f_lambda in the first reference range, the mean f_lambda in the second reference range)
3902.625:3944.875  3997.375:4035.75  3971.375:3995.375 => 0.17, 1.08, 1.37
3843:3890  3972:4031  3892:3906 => 0.19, 1.08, 1.26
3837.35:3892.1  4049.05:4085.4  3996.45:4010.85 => -0.07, 1.02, 1.31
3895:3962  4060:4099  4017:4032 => -0.18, 1.09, 1.27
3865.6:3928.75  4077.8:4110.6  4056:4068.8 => -0.20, 1.08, 1.14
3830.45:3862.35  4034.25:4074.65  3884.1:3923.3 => -0.04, 0.871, 1.37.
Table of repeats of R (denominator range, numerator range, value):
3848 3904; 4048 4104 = 1.33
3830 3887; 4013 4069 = 1.56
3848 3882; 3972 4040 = 1.19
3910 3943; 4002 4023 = 1.41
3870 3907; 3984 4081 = 1.49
